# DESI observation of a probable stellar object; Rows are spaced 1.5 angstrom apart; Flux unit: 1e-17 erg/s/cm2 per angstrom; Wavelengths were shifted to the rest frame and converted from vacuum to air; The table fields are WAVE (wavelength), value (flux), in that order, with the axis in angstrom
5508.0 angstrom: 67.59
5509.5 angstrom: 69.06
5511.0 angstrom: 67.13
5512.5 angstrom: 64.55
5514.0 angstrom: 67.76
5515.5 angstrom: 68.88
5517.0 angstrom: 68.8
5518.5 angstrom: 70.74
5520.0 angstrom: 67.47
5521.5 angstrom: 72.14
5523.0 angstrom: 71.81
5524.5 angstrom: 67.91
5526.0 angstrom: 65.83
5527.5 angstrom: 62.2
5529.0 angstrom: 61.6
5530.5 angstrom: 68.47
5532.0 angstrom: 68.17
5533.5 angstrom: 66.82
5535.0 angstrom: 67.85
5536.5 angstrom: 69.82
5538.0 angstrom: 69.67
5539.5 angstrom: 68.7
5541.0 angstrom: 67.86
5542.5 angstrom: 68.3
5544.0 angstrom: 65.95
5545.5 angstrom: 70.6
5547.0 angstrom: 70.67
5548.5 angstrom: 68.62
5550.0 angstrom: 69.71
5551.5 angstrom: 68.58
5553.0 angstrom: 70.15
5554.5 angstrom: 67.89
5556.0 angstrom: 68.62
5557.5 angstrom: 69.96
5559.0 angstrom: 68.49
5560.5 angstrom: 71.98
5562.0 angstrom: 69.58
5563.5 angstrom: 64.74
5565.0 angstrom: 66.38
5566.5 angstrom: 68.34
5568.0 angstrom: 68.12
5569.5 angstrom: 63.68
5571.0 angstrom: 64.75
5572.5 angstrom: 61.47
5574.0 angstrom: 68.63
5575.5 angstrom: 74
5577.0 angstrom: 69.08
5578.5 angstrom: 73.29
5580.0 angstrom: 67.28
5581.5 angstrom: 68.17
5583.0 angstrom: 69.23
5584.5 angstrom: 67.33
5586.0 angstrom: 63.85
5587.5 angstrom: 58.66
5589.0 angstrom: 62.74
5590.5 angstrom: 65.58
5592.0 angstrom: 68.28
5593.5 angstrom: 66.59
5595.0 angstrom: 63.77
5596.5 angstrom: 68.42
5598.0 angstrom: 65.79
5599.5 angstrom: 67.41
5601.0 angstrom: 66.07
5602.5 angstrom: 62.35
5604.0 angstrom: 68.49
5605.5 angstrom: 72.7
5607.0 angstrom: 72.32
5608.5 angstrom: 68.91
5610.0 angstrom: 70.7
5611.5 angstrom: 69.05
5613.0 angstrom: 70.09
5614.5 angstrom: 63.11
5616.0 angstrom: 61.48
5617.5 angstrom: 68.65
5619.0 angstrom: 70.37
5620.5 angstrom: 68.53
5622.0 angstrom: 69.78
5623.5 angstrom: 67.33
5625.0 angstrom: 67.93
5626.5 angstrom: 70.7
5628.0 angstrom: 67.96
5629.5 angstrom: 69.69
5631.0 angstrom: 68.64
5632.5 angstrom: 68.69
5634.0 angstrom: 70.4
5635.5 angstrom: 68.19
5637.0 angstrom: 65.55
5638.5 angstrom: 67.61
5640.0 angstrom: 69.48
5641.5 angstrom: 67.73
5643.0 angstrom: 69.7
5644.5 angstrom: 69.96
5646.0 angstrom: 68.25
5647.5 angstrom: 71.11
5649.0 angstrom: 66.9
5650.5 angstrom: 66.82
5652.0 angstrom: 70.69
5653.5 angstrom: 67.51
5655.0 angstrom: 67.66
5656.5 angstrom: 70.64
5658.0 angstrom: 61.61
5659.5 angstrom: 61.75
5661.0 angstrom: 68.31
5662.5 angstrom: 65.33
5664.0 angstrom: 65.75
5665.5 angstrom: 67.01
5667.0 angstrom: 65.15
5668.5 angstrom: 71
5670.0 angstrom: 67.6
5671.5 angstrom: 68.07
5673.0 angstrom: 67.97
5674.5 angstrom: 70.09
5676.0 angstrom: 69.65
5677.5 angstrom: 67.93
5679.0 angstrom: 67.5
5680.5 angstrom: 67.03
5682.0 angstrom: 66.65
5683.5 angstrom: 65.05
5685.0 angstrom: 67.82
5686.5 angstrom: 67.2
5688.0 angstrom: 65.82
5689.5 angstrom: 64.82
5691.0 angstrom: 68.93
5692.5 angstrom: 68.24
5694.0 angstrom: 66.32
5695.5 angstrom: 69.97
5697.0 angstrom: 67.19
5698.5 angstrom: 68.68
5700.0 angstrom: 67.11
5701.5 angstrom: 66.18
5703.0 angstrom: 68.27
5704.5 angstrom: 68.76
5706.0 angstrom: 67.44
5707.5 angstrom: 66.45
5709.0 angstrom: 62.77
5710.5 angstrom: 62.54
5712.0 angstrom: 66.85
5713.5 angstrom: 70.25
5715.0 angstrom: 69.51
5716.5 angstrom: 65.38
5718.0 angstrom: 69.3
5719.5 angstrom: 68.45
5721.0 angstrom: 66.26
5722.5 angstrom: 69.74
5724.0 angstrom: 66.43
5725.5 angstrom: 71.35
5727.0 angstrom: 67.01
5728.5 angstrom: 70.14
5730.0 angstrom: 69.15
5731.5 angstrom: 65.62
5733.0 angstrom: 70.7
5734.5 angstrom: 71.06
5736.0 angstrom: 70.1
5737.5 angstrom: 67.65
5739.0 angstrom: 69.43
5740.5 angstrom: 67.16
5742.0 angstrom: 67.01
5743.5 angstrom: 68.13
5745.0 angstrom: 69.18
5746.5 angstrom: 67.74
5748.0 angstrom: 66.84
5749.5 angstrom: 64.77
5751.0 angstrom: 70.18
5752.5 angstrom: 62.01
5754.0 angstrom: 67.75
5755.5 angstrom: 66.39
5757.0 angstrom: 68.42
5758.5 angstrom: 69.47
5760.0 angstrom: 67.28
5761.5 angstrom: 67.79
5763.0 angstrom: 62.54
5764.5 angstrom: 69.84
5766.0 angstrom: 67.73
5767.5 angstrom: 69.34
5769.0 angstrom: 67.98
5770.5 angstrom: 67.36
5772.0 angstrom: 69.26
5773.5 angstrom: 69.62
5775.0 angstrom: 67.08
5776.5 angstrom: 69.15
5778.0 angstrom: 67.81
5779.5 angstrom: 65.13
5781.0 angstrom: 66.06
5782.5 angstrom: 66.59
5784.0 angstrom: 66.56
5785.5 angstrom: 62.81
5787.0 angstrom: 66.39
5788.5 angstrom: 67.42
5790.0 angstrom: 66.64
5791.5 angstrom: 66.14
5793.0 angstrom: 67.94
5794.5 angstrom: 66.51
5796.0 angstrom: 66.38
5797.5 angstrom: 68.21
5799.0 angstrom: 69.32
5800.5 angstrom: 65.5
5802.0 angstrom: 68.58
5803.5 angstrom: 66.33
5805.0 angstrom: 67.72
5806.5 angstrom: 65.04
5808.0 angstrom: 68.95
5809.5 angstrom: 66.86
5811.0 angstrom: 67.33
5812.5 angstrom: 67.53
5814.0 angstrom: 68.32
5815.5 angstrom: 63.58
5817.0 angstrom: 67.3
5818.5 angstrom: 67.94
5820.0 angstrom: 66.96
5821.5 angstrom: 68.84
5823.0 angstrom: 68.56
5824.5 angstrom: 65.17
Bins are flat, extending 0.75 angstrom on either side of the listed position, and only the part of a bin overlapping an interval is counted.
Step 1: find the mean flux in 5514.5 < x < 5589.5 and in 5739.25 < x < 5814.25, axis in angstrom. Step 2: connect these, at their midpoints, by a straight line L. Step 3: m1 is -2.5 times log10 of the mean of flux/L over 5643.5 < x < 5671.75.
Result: 0.00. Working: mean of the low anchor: 67.9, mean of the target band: 67.4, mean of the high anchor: 67.2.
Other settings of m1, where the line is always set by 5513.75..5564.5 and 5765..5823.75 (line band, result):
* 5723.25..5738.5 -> -0.02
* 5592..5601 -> 0.03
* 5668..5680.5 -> -0.01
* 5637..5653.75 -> -0.01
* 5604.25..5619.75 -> -0.01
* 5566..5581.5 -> 0.01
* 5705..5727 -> 0.00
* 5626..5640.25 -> -0.01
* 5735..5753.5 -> 0.00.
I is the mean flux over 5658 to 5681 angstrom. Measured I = 67.2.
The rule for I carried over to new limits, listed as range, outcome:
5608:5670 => 67.9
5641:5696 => 67.5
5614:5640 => 68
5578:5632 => 67.5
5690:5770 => 67.7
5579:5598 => 65.9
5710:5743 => 68.3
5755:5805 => 67.3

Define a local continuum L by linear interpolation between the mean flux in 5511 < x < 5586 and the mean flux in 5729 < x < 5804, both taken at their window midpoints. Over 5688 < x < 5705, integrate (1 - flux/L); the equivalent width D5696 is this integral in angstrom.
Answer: 0.0 angstrom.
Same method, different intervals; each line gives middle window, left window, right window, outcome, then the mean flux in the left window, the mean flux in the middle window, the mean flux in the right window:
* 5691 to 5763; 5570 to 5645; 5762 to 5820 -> -0.4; 67.7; 67.7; 67.1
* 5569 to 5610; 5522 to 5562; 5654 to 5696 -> 0.5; 68.4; 67.1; 67.2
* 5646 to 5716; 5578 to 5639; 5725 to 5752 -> 0.8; 67.6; 67.3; 68.4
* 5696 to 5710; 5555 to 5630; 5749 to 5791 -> 0.1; 67.6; 67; 67.1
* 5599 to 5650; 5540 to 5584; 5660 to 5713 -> -0.5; 68.4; 68.4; 67.2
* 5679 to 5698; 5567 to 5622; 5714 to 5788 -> 0.1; 67.2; 67.1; 67.7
